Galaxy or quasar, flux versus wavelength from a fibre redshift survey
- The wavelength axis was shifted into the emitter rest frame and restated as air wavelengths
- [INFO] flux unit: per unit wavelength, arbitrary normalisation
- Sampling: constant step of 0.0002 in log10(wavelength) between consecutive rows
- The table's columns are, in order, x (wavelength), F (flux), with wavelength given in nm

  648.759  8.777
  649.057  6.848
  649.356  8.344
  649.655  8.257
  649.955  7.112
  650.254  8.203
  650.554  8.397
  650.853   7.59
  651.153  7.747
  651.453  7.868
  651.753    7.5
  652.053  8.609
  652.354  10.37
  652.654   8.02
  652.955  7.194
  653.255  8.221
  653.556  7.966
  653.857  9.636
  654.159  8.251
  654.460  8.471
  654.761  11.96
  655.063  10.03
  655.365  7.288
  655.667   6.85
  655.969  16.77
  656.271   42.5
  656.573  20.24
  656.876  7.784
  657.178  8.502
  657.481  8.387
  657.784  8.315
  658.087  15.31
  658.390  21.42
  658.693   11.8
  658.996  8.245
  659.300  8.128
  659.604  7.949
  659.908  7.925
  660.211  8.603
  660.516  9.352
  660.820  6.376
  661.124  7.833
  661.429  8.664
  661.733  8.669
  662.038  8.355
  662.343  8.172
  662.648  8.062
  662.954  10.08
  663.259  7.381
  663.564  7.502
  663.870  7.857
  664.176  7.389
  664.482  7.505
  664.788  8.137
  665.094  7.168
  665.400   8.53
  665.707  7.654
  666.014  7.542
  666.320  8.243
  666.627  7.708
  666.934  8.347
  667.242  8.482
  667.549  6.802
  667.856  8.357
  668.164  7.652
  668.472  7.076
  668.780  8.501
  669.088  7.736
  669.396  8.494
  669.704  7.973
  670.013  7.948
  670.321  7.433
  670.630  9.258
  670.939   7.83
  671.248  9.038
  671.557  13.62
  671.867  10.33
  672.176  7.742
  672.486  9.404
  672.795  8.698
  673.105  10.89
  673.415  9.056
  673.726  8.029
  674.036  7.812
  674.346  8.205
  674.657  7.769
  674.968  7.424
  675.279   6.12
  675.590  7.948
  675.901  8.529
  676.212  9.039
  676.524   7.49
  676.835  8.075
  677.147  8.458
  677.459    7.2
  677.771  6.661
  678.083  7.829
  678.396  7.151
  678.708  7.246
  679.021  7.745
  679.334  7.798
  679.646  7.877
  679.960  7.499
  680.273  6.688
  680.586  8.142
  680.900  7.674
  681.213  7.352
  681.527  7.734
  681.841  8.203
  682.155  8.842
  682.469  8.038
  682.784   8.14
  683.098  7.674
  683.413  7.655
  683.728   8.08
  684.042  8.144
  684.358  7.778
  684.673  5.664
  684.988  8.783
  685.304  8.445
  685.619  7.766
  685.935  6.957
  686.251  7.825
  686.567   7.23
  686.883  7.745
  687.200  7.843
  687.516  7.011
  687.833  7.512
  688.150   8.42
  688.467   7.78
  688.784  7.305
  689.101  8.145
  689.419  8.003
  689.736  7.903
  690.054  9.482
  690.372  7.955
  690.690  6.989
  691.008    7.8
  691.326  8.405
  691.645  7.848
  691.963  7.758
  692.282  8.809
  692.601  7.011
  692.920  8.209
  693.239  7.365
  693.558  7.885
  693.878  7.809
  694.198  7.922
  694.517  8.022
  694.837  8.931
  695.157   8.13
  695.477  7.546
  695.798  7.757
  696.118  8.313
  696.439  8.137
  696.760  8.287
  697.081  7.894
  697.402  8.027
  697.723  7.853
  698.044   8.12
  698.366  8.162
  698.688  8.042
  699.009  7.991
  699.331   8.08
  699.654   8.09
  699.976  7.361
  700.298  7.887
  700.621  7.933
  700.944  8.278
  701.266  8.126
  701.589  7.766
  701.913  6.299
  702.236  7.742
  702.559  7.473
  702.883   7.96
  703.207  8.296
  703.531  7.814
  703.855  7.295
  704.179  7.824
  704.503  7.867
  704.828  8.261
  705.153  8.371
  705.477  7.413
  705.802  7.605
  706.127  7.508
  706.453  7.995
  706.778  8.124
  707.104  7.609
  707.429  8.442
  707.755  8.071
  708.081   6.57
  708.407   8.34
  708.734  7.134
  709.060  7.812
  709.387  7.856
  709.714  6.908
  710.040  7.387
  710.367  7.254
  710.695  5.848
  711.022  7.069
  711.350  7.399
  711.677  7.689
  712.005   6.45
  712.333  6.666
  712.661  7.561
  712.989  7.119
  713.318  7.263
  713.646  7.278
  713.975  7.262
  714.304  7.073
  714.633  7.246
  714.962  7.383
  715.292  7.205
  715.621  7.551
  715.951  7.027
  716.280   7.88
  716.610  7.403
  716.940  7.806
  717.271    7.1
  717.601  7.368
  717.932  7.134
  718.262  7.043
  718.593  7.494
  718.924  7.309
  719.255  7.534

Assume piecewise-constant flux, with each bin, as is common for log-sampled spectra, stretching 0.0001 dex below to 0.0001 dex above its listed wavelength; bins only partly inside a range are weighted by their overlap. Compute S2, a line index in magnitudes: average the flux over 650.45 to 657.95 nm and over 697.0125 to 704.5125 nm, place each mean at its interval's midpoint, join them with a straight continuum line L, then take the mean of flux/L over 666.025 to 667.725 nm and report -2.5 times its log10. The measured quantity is 0.24 mag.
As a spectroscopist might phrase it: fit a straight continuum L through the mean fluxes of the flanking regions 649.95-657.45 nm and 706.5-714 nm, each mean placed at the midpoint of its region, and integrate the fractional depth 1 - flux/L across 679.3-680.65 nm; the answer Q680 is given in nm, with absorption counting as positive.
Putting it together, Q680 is 0.23 nm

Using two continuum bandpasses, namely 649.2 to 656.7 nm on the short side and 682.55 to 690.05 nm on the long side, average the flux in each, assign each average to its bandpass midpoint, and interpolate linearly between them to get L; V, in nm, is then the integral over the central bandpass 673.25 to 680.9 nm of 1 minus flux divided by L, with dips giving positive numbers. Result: 0.70 nm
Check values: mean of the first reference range 10.5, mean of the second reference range 7.77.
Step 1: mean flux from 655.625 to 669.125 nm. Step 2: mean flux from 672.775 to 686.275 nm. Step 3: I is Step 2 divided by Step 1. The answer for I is 0.8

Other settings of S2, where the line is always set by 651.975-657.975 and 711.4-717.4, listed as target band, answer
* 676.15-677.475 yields 0.22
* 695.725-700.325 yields 0.05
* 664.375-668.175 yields 0.32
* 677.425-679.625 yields 0.29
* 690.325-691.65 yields 0.14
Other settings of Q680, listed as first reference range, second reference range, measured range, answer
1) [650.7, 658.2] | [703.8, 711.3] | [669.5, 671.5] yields 0.27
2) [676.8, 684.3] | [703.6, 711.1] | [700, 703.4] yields -0.06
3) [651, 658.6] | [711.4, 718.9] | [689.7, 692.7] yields 0.30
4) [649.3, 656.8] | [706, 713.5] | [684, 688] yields 0.52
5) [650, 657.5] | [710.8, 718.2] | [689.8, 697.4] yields 0.35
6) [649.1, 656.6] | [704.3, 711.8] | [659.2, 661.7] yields 0.46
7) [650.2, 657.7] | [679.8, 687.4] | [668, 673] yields 0.16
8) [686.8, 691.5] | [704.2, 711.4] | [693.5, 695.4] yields -0.07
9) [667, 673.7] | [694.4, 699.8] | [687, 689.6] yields 0.16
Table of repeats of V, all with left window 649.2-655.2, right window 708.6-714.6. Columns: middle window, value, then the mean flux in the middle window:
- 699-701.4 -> -0.18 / 7.96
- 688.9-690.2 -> -0.12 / 8.34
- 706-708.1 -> -0.17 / 7.84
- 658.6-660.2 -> -0.07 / 8.68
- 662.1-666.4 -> 0.14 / 7.95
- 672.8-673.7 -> -0.16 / 9.47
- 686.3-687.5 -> 0.03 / 7.56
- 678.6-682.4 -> 0.05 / 7.75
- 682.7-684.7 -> 0.02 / 7.7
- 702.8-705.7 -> -0.22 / 7.89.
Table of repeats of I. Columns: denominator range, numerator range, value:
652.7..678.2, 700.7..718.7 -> 0.82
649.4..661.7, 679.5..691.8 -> 0.76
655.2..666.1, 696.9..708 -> 0.77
